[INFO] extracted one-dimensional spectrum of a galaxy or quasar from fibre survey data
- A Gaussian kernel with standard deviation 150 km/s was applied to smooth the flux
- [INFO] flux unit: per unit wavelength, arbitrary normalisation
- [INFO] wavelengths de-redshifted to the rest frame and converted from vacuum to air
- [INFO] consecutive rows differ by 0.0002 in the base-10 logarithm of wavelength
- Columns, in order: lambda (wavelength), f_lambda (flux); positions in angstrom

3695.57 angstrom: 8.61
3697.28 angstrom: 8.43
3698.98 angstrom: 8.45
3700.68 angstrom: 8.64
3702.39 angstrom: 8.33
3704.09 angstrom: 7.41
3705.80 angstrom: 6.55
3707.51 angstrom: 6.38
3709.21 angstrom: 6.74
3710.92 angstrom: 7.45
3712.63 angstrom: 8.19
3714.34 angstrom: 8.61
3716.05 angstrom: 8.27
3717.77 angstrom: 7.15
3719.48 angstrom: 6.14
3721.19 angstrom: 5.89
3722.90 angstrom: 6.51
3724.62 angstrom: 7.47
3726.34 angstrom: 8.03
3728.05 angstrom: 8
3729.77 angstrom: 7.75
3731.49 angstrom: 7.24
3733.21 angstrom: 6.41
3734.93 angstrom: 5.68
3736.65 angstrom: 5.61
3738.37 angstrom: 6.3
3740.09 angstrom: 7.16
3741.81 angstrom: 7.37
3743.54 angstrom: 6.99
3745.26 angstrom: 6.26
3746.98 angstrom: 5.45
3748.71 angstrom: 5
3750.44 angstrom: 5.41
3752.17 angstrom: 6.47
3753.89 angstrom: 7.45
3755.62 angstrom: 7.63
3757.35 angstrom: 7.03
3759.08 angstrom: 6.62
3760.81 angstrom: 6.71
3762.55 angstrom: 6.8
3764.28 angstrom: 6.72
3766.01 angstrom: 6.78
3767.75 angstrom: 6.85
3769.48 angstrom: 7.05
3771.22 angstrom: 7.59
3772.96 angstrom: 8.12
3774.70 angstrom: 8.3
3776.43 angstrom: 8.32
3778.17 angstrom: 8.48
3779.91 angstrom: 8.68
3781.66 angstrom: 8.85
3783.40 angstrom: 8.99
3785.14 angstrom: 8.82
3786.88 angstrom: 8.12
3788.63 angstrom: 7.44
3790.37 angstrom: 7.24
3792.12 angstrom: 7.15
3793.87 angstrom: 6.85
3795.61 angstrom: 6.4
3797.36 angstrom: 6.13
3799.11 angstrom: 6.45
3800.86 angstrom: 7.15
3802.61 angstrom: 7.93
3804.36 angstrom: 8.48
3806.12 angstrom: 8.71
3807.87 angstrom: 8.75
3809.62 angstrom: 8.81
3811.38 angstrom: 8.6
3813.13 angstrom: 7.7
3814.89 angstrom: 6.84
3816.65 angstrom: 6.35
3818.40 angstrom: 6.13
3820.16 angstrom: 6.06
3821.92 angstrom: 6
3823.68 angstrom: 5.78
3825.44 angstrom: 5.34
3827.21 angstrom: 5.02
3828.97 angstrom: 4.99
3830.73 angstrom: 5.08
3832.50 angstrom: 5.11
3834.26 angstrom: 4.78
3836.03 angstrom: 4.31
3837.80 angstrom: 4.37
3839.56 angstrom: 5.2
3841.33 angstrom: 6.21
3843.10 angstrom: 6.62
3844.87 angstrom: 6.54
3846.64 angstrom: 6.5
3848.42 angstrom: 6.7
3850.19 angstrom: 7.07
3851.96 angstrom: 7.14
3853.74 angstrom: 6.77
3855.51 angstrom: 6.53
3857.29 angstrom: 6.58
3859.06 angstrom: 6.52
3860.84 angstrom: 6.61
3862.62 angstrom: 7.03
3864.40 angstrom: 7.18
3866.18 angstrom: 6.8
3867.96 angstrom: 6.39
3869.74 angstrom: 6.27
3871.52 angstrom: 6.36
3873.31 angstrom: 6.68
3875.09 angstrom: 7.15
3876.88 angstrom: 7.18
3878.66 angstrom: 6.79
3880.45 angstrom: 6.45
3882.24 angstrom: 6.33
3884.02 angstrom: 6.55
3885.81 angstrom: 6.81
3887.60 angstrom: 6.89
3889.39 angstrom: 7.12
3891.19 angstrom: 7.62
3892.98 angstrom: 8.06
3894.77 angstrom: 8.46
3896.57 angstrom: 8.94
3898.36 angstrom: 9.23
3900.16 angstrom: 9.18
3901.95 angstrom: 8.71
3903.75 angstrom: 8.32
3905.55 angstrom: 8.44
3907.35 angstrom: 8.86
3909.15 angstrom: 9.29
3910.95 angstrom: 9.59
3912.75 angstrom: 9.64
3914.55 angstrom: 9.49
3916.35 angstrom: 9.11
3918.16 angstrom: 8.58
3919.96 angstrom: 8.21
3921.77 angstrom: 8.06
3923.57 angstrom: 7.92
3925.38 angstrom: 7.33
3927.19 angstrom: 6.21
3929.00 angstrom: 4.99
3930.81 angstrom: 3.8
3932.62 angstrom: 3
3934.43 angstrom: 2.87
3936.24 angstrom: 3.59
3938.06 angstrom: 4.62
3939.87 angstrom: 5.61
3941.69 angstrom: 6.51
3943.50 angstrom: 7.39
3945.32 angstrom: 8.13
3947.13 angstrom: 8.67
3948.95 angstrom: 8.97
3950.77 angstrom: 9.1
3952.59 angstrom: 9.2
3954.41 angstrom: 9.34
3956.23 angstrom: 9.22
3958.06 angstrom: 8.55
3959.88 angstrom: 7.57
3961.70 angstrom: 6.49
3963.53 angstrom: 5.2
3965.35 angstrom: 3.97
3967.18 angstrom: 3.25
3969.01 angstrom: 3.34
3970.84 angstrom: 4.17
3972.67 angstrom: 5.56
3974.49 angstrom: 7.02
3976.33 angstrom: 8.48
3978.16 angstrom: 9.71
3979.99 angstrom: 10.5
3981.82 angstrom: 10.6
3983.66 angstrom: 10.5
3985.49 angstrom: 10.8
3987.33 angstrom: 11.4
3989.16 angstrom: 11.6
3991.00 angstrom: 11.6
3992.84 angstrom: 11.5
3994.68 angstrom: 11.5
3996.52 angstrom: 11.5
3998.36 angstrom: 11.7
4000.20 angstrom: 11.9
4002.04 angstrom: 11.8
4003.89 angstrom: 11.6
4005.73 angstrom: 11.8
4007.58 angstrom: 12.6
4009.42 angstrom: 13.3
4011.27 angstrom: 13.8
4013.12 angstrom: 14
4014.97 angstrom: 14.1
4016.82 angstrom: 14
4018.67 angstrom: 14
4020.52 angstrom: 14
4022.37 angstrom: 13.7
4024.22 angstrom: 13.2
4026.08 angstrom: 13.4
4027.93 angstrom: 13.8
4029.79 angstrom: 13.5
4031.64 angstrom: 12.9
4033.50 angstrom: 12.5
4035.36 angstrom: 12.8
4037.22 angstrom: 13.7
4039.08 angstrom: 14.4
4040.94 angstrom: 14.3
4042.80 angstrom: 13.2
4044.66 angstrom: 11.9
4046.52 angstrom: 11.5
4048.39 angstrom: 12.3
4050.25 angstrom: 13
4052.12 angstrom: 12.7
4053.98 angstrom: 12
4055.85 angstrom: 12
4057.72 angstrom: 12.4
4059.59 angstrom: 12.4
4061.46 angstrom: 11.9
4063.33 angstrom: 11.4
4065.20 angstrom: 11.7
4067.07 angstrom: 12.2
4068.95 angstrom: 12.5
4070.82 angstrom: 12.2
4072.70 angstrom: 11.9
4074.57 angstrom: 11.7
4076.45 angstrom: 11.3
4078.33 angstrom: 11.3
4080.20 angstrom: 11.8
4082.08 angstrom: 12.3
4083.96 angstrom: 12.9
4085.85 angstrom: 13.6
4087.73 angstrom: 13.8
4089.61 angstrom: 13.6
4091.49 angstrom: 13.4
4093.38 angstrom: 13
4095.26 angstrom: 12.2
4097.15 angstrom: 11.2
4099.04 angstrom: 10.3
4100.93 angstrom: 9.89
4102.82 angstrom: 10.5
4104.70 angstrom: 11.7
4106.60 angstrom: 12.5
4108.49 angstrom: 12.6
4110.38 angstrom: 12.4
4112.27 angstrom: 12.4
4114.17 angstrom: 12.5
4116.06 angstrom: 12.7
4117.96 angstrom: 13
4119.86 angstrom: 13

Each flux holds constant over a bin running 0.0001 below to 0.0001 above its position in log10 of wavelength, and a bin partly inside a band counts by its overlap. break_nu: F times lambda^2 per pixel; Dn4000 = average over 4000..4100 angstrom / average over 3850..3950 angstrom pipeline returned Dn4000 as 1.90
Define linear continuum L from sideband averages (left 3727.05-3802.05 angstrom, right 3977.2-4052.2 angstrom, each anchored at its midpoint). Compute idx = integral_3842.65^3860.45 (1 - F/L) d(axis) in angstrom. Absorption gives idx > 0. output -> 4.5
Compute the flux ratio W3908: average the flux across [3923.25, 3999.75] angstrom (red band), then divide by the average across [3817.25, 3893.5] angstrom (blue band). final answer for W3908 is 1.22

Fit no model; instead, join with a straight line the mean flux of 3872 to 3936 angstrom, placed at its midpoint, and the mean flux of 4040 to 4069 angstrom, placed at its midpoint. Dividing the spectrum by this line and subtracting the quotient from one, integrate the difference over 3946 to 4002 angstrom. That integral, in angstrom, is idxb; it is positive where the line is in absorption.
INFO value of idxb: 5.5 angstrom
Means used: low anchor 7.43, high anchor 12.3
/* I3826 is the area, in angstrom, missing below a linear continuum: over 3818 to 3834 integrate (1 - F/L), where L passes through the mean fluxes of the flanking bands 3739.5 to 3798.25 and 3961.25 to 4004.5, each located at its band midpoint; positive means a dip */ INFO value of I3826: 4.7 angstrom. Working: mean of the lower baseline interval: 7.21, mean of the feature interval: 5.45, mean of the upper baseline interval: 9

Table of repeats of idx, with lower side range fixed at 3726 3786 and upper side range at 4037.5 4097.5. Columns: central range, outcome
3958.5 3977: 8.97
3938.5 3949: 3.11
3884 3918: 4.06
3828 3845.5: 6.64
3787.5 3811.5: 1.09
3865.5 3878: 3.35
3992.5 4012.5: -1.36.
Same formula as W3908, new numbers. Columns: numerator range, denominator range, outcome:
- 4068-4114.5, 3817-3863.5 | 2.03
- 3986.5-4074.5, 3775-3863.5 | 1.84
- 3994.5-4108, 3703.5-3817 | 1.73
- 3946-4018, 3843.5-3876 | 1.45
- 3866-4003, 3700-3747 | 1.11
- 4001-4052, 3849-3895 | 1.91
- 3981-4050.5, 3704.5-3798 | 1.77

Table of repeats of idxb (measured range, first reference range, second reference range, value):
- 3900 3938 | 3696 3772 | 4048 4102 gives 9.65 angstrom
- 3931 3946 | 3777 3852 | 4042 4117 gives 6.82 angstrom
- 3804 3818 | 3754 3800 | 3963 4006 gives -0.36 angstrom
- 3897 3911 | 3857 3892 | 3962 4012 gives -2.61 angstrom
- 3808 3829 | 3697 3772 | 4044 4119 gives 4.16 angstrom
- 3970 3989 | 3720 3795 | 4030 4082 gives 3.54 angstrom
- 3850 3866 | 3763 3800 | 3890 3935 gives 1.84 angstrom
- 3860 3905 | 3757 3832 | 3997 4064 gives 9.64 angstrom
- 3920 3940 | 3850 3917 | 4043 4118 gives 7.52 angstrom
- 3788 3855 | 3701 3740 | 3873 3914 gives 9.36 angstrom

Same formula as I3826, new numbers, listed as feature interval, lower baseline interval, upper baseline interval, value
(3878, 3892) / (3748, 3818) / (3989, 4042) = 4.3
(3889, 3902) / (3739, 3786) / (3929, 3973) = -4.0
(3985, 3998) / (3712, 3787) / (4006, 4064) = 0.8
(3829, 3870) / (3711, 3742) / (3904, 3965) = 6.2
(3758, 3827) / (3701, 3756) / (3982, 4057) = 6.7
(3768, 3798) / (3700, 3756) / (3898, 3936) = -2.8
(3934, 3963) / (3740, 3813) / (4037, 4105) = 8.4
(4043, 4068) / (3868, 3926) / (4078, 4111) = -1.8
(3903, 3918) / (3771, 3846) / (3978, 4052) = 1.0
